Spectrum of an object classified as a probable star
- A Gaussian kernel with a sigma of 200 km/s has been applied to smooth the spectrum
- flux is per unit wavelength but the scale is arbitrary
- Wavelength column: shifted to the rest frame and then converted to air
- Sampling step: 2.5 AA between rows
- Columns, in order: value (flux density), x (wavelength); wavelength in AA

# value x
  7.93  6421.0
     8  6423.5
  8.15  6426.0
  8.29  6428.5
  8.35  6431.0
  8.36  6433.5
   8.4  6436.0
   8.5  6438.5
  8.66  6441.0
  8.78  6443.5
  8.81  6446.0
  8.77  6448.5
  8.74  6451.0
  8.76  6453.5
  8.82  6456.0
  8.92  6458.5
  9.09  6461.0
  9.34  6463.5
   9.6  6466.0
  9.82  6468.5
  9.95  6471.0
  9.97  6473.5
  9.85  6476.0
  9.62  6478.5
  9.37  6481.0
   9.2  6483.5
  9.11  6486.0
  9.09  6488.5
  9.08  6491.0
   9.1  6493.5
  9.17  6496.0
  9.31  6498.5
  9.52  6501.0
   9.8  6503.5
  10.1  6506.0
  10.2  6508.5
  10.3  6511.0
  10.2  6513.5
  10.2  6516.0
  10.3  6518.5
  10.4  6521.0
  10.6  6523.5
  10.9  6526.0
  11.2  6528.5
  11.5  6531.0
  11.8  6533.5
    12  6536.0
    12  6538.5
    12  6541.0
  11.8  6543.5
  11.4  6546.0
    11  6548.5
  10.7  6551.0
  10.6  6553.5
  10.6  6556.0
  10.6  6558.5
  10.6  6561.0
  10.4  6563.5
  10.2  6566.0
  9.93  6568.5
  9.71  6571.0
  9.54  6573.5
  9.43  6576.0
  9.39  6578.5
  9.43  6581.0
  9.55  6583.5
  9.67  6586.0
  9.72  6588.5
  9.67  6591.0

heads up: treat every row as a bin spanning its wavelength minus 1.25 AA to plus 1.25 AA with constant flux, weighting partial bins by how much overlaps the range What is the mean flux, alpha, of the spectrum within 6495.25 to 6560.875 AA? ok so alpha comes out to 10.7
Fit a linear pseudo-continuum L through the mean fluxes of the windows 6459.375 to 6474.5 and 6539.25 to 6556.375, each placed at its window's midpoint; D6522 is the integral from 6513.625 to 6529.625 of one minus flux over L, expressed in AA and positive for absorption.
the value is 0.2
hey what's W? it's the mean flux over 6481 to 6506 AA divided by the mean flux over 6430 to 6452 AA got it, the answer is 1.1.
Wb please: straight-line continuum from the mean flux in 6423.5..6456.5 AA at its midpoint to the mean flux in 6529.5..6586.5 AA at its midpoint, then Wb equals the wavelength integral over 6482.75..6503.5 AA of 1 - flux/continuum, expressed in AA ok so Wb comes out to 0.5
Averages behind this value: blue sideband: 8.54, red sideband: 10.6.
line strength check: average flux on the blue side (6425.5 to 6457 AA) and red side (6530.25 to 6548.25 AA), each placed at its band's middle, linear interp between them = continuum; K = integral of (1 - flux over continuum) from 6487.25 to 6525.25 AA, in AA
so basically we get 3.02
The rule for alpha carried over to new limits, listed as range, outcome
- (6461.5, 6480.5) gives 9.7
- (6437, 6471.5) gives 9.02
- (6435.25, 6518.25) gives 9.36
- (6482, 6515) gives 9.56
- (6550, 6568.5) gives 10.5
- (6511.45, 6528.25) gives 10.5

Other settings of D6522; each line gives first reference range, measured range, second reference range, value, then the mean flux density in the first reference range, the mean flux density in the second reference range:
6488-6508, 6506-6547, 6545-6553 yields -2.82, 9.44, 11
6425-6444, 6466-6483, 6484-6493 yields -1.52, 8.43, 9.1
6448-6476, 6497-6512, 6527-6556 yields 0.83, 9.29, 11.4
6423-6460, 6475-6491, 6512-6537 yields 0.63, 8.57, 10.9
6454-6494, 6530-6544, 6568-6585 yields -3.51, 9.36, 9.55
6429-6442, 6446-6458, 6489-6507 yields -0.12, 8.44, 9.42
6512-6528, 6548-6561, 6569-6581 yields -1.04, 10.5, 9.53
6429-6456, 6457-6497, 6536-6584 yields -0.97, 8.61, 10.5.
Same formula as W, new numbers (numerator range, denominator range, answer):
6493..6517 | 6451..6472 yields 1.06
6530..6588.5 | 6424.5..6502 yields 1.17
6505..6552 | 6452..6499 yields 1.18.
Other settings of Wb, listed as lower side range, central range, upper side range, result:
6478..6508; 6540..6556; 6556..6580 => -2.19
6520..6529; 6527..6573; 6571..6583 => -3.79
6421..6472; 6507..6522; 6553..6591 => -1.37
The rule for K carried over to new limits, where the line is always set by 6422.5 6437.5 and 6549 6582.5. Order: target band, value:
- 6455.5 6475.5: -1.7 AA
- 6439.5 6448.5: -0.3 AA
